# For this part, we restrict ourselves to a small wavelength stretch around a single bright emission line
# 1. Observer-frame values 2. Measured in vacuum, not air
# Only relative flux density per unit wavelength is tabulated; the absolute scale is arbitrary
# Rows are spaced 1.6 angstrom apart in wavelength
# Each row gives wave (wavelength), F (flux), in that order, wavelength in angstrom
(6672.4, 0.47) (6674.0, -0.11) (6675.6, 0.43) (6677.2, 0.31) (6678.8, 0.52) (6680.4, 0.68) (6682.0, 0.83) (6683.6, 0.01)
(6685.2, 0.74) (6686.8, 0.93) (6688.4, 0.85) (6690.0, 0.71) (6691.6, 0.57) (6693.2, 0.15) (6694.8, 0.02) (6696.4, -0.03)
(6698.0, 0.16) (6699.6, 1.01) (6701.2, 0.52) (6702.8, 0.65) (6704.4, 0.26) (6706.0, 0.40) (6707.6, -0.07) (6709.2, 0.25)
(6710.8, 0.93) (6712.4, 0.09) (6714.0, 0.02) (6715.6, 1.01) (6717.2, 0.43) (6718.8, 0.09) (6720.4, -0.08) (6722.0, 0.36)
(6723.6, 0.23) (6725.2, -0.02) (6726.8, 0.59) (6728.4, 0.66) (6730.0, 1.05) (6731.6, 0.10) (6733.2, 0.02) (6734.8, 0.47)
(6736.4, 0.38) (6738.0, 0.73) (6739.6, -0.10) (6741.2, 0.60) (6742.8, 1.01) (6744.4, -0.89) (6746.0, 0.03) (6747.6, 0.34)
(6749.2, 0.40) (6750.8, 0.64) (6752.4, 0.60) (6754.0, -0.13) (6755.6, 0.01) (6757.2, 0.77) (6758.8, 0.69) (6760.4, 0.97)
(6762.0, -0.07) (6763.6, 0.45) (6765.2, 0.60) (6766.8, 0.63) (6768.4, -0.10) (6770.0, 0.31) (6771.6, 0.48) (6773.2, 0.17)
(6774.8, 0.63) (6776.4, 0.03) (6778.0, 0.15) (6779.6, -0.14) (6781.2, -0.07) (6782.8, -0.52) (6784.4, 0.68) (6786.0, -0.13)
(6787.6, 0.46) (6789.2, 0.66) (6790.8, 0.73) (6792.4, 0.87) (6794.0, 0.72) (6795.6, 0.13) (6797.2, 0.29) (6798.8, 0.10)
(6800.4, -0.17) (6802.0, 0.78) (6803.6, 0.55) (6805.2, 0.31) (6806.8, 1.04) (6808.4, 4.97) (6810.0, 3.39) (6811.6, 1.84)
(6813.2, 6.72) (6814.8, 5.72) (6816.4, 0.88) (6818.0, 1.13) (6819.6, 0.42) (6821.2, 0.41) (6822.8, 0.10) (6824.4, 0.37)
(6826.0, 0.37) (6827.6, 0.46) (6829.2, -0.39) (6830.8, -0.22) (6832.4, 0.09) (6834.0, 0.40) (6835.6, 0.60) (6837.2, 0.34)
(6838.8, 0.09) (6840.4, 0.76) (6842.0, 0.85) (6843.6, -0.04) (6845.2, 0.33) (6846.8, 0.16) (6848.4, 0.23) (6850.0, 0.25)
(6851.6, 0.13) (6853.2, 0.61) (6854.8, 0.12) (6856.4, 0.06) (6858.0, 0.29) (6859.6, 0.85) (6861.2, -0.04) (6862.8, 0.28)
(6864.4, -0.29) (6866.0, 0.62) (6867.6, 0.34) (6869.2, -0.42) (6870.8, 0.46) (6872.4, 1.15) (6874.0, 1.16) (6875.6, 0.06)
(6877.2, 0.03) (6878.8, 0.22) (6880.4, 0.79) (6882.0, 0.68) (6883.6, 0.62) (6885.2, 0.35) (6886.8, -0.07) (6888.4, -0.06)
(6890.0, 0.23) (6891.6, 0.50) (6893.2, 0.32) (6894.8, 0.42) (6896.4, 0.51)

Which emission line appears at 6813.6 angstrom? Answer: [O II] 3727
